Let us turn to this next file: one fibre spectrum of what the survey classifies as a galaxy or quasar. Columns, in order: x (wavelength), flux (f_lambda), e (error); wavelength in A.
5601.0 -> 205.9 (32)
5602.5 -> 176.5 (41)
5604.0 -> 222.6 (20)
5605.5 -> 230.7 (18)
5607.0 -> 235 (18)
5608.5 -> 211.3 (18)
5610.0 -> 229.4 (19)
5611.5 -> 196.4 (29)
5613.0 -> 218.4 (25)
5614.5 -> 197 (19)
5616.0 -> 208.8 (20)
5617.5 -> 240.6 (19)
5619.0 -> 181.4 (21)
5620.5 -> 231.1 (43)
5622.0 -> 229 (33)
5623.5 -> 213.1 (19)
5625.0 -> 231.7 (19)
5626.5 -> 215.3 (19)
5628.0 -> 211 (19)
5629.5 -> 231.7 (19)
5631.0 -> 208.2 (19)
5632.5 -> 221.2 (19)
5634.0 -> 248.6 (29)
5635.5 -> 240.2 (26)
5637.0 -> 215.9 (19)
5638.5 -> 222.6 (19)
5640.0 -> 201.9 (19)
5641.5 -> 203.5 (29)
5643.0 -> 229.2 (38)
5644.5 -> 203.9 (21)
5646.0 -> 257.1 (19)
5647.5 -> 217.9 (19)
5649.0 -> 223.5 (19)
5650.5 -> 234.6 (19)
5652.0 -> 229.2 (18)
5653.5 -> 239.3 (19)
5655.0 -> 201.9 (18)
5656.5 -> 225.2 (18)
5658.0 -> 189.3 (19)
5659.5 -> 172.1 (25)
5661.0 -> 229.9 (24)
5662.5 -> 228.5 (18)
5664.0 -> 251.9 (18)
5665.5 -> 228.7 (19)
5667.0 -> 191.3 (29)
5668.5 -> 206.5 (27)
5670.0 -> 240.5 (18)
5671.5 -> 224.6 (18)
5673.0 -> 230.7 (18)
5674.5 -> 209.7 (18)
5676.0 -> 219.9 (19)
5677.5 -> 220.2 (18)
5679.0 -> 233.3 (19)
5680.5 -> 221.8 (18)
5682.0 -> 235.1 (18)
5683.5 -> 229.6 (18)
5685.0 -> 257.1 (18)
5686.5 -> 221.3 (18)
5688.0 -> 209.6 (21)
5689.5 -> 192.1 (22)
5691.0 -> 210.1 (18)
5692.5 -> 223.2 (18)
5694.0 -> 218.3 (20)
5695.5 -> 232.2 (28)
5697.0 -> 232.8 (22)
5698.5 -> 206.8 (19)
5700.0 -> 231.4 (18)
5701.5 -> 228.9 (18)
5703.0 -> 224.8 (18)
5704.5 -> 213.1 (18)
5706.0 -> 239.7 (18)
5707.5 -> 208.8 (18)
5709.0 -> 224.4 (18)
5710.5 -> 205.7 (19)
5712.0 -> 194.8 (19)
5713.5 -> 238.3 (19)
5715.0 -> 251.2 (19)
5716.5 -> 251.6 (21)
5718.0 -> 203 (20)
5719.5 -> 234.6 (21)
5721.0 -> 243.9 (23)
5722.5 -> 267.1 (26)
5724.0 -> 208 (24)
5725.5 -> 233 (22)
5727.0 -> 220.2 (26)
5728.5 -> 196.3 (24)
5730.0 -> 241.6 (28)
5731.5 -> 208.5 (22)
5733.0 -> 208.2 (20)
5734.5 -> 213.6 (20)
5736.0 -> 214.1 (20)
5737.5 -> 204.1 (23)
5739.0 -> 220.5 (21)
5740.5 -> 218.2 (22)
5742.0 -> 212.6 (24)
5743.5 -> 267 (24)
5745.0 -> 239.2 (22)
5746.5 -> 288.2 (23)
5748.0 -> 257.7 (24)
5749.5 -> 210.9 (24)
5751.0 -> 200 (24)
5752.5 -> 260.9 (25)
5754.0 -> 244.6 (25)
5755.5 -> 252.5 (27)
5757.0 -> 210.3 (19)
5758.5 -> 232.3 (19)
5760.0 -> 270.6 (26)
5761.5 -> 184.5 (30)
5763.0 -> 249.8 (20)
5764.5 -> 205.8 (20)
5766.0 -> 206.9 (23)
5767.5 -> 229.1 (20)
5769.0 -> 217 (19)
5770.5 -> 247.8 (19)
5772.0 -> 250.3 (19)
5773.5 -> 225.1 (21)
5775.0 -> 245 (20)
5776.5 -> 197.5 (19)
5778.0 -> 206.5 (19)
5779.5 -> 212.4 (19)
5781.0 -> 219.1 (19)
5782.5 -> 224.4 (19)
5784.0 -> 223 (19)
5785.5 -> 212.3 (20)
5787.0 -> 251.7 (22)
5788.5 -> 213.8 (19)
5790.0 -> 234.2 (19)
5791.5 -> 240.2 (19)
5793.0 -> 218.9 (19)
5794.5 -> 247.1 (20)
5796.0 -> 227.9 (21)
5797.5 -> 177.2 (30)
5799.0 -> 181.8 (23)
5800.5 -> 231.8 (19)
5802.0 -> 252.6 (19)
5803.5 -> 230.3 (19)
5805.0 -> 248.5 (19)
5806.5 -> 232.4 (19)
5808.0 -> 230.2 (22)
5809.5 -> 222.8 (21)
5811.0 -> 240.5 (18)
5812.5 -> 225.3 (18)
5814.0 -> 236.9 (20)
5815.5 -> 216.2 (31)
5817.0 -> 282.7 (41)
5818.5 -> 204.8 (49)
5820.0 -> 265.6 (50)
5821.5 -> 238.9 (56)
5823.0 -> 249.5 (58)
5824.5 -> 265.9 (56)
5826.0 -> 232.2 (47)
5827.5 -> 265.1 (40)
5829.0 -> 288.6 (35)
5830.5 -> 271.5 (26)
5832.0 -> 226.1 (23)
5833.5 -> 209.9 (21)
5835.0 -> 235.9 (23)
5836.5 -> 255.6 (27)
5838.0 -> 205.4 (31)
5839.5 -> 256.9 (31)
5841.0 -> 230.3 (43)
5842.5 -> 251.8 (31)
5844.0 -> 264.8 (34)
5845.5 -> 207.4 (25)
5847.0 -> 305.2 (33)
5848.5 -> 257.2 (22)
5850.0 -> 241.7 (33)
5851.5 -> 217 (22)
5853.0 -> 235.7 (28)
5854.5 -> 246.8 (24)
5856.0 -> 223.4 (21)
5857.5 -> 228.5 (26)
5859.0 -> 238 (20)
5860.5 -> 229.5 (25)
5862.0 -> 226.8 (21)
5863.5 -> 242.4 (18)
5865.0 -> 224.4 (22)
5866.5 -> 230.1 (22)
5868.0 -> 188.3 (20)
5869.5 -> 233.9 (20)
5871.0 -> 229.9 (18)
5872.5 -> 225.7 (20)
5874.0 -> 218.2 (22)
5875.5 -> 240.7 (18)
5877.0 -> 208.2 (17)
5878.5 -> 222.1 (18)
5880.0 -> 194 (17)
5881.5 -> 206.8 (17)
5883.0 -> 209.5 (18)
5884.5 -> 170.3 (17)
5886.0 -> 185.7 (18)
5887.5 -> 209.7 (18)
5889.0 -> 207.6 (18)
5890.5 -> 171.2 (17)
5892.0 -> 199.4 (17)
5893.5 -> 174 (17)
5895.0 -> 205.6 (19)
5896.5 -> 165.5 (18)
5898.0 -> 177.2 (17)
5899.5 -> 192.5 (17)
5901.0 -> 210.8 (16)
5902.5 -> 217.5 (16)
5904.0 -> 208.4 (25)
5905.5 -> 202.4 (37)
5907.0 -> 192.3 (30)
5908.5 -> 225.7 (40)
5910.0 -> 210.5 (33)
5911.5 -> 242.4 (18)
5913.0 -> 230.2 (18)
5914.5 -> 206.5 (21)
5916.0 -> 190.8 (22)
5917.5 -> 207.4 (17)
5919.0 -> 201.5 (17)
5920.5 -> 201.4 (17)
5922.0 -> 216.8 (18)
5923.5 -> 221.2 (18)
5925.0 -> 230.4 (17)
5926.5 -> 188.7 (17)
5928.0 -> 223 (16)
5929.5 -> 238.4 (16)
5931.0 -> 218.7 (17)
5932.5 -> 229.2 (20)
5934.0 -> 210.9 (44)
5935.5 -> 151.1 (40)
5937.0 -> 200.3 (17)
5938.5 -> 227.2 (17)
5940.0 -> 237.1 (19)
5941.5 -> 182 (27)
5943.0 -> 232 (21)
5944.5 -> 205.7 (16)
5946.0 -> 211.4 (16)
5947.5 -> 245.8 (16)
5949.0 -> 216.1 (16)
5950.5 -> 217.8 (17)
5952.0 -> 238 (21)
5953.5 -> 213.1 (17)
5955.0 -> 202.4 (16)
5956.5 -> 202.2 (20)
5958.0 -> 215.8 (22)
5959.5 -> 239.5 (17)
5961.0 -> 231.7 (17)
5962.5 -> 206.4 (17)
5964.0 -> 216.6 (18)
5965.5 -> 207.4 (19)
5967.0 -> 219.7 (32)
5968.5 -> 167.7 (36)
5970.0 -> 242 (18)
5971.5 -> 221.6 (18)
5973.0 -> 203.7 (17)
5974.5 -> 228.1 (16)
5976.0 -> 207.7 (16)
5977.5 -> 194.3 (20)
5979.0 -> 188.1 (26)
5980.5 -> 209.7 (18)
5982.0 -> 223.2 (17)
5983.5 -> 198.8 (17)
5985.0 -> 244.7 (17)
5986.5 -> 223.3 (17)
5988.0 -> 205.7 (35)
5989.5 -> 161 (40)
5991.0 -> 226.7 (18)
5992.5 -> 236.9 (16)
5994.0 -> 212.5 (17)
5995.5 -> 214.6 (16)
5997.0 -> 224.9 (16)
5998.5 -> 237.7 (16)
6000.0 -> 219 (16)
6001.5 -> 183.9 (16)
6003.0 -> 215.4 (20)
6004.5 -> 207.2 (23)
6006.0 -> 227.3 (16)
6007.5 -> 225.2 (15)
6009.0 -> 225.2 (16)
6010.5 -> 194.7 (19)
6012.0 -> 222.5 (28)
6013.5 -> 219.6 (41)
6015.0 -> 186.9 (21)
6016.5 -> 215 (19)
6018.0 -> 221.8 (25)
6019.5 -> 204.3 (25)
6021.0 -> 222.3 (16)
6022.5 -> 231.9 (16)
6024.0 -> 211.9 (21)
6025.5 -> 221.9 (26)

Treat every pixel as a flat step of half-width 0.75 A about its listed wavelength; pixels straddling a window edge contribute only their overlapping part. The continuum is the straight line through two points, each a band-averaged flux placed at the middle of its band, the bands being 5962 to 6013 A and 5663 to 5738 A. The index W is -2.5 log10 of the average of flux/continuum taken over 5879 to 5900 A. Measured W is 0.14 mag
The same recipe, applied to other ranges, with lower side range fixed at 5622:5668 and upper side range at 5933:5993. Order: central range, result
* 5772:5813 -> -0.041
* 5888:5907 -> 0.106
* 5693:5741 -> -0.021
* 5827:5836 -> -0.155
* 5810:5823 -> -0.108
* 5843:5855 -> -0.148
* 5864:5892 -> 0.026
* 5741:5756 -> -0.116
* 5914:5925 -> 0.029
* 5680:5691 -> -0.016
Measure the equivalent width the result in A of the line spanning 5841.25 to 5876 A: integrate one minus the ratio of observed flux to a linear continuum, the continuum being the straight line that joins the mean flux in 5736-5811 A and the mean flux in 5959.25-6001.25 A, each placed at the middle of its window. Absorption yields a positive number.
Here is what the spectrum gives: -2.0 A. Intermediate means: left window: 228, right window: 214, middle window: 235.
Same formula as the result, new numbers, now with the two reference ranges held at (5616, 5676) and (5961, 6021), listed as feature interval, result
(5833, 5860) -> -2.9 A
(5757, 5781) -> -0.7 A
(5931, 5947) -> 0.3 A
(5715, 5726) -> -0.8 A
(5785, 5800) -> -0.2 A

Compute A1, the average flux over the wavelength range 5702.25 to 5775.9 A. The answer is 228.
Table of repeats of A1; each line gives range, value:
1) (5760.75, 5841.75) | 232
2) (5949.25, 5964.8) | 218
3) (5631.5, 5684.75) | 223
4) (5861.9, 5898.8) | 206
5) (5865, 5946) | 208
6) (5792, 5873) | 236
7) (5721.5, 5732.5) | 225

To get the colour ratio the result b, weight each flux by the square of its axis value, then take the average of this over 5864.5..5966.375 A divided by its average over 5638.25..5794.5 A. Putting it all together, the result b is 1.0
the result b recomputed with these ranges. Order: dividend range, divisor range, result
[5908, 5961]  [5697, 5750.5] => 1.02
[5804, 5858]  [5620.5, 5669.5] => 1.17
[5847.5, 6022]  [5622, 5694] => 1.06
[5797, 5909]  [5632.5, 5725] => 1.07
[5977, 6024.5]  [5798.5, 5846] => 0.95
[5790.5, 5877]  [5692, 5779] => 1.07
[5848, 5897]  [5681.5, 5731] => 1.01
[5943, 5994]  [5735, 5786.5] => 1.01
